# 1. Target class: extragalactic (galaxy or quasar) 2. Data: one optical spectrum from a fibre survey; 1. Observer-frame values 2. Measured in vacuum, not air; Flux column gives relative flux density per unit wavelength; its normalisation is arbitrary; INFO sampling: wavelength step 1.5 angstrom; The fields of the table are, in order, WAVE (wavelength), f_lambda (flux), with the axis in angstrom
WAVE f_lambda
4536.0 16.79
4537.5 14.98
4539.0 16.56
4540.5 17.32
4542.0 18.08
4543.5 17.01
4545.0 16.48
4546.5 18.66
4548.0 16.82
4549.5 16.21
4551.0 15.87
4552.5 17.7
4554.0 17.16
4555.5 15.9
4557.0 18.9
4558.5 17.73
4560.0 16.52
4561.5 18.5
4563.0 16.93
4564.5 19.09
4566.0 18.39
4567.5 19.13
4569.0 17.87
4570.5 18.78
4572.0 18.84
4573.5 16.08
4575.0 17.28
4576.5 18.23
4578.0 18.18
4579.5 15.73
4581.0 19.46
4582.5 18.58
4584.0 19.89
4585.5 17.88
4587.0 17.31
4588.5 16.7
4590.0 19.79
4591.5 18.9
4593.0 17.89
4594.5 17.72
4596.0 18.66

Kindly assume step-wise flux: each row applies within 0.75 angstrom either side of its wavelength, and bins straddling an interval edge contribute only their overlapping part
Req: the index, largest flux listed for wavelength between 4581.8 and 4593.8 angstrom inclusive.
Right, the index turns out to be 19.89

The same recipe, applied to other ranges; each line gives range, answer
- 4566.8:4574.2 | 19.13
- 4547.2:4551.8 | 16.82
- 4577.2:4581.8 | 19.46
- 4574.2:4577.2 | 18.23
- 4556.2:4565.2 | 19.09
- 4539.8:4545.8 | 18.08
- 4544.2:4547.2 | 18.66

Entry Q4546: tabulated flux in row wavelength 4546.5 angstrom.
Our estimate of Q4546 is 18.66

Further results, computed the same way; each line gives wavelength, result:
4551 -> 15.87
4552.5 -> 17.7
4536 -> 16.79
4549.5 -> 16.21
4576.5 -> 18.23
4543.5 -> 17.01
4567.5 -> 19.13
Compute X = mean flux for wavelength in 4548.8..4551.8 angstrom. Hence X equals 16.1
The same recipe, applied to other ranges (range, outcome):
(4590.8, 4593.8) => 18.4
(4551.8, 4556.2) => 16.9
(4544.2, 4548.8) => 17.3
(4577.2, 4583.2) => 18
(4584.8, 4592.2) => 18.1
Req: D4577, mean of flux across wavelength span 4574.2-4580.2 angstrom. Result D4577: 17.4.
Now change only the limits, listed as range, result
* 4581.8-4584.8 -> 19.2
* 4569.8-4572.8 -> 18.8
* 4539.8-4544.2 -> 17.5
